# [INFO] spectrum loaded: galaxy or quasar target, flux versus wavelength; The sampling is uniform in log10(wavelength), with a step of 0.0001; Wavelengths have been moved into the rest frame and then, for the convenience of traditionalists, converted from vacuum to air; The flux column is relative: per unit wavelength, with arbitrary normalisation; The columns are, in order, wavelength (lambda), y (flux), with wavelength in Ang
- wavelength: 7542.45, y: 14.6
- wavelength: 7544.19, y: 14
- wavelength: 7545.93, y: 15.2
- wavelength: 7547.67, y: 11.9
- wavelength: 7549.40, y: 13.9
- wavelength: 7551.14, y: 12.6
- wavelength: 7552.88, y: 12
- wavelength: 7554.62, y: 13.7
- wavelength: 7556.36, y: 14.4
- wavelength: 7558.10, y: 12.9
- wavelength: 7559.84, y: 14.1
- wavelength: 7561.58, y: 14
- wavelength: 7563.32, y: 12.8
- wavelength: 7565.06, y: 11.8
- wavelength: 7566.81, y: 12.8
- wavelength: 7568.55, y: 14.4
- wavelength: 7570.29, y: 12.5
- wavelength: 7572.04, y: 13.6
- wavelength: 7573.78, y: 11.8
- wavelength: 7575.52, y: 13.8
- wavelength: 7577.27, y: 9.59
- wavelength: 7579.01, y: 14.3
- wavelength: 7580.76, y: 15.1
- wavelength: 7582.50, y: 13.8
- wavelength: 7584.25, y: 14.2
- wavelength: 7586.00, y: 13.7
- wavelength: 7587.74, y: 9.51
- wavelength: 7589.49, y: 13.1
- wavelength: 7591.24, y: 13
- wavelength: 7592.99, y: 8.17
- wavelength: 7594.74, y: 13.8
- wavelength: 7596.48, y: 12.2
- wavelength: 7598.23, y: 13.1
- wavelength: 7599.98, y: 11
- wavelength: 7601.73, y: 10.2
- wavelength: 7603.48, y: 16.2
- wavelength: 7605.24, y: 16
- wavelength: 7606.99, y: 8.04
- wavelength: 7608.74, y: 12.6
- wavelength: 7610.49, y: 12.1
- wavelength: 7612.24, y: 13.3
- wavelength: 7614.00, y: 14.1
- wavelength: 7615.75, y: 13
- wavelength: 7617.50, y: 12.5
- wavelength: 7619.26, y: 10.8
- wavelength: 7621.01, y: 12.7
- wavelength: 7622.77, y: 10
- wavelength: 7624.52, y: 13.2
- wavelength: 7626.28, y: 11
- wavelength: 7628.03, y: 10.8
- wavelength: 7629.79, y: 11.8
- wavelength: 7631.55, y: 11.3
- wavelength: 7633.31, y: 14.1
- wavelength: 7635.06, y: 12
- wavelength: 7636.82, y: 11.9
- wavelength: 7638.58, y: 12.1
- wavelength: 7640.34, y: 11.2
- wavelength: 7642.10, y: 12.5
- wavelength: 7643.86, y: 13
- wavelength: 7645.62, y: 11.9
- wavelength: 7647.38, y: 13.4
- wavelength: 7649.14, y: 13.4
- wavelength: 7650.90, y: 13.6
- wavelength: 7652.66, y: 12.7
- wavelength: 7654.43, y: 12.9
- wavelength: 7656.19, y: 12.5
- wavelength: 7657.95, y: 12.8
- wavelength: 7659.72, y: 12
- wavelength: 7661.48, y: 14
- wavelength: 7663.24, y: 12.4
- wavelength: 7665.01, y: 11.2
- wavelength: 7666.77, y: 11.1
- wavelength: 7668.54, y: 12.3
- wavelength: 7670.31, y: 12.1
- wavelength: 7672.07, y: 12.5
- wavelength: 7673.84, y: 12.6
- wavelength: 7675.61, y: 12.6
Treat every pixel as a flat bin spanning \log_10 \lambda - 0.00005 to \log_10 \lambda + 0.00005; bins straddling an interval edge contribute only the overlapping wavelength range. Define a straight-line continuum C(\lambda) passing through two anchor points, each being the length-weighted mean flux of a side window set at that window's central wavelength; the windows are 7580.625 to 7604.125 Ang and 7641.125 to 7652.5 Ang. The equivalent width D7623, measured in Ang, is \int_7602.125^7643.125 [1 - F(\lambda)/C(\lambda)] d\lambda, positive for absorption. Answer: 1.5 Ang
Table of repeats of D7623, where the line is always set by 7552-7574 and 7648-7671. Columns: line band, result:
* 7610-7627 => 0.7 Ang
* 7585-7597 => 1.0 Ang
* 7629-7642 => 0.6 Ang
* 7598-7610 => 0.5 Ang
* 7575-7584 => -0.2 Ang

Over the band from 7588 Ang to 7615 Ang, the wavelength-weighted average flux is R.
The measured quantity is 12.4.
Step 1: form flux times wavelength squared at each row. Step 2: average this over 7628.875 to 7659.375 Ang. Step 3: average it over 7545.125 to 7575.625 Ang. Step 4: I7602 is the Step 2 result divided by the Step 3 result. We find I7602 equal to 1.0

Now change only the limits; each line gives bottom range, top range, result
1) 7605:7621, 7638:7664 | 1.04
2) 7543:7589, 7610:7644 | 0.94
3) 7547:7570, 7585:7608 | 0.93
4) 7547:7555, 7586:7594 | 0.89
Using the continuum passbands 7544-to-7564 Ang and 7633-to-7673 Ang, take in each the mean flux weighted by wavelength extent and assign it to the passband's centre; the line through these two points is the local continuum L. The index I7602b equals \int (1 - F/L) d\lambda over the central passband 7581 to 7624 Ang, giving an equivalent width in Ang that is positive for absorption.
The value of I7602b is 1.8 Ang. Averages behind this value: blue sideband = 13.4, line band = 12.4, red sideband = 12.5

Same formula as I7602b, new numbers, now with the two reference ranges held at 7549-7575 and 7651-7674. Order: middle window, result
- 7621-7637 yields 1.0 Ang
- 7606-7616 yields 0.5 Ang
